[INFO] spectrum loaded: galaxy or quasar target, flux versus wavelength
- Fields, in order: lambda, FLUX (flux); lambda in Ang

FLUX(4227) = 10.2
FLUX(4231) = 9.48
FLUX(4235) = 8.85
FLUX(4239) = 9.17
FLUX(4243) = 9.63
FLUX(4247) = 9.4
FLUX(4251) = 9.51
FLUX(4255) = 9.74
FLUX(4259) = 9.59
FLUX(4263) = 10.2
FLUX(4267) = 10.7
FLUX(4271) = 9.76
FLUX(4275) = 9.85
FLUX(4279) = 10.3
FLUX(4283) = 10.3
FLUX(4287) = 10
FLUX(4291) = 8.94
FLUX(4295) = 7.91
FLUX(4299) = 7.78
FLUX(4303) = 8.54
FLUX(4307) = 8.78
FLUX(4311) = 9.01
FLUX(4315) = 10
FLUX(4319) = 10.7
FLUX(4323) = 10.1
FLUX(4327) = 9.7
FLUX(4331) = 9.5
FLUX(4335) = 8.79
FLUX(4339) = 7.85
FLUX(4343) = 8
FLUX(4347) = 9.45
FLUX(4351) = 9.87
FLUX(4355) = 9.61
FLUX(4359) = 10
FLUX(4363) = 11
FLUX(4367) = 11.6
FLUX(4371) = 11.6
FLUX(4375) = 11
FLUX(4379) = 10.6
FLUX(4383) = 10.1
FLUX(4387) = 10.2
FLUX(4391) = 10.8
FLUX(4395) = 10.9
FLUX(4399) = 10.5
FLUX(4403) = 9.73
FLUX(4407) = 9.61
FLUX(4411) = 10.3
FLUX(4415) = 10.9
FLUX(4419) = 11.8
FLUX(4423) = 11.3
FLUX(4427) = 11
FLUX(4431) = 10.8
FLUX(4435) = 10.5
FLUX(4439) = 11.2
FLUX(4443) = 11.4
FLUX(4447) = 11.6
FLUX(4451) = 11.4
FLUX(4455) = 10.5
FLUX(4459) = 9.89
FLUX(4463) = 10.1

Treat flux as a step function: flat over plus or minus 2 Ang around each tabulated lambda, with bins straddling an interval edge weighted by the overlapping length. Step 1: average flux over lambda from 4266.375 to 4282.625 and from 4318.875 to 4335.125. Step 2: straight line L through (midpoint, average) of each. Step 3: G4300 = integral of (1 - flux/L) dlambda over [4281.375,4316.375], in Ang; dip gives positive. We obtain 3.4 Ang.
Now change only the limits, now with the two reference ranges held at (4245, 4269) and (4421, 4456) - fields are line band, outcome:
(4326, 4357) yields 4.0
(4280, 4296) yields 1.0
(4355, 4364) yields 0.3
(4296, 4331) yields 3.2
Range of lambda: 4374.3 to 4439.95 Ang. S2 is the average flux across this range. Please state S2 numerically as 10.6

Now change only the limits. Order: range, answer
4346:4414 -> 10.4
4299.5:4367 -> 9.46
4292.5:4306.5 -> 8.18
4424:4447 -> 11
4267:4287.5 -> 10.1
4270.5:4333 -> 9.44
